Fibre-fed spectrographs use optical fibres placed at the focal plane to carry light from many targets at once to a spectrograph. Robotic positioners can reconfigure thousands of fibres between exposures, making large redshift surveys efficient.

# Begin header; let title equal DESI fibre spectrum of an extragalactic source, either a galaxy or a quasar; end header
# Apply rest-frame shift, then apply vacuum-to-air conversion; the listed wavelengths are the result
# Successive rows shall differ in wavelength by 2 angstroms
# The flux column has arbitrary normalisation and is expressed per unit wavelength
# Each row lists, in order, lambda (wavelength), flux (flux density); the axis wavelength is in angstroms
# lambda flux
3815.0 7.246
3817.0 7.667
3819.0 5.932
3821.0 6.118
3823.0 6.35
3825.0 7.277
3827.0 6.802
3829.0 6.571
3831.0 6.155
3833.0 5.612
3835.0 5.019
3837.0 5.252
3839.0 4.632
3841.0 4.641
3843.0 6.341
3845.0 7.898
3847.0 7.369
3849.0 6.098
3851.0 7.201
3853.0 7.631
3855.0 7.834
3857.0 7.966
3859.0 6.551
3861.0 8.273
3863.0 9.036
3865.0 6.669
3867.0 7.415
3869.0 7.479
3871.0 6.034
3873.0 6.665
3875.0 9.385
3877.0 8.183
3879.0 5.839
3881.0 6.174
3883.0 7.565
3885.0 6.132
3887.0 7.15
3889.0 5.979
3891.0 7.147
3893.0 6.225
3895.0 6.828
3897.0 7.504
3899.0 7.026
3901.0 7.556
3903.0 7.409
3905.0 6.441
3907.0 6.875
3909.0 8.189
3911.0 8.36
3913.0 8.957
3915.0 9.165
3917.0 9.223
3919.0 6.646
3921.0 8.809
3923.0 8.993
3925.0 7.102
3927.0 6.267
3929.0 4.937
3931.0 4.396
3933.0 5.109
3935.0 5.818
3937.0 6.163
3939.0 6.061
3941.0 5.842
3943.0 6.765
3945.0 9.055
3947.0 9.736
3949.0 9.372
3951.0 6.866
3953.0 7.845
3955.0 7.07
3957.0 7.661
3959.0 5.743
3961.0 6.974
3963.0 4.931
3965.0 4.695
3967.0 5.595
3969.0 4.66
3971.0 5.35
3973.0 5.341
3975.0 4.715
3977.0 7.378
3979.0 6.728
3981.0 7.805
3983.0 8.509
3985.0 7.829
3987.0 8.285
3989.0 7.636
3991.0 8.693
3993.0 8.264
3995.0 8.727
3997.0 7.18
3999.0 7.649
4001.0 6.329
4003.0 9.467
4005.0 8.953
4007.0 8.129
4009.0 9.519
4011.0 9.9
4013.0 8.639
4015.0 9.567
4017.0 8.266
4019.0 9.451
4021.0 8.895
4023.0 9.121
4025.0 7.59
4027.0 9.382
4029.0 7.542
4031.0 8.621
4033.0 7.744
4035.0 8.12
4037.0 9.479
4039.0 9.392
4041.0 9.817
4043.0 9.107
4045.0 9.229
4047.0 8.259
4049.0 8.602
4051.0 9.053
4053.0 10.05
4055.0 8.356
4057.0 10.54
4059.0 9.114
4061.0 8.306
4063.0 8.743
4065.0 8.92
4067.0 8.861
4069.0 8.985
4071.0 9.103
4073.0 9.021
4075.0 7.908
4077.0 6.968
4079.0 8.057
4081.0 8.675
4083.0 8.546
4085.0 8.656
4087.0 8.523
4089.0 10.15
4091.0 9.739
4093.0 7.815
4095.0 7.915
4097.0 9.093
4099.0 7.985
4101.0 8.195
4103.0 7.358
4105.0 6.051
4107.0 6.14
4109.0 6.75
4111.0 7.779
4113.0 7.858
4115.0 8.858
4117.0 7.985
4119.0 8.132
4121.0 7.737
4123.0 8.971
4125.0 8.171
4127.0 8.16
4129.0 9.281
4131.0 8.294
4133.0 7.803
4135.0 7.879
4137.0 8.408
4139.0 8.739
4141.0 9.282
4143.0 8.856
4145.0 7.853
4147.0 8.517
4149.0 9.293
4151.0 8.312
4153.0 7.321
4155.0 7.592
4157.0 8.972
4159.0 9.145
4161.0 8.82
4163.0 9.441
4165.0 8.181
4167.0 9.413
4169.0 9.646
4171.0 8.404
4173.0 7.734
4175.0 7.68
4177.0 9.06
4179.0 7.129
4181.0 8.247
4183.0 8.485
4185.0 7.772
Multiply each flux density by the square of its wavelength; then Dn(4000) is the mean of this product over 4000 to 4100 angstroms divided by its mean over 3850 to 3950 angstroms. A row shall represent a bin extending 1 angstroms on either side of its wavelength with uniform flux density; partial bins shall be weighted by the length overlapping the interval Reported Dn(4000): 1.30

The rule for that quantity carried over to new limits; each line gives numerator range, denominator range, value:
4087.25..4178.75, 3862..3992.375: 1.31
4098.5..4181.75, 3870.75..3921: 1.26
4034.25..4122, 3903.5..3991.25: 1.30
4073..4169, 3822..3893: 1.39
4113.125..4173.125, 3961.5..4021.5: 1.21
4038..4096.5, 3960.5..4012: 1.26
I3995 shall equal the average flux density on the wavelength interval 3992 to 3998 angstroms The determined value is 8.06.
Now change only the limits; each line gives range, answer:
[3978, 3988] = 7.83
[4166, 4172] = 9.15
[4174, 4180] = 7.96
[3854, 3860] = 7.45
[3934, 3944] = 6.13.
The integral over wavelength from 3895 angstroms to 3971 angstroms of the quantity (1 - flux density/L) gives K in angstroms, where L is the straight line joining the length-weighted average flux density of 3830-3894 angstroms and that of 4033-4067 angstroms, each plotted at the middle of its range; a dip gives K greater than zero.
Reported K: 6.1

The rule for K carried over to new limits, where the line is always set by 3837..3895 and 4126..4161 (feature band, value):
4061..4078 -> -1.0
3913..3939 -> 1.2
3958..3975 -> 4.8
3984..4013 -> -2.5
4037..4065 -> -4.1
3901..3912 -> -0.4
